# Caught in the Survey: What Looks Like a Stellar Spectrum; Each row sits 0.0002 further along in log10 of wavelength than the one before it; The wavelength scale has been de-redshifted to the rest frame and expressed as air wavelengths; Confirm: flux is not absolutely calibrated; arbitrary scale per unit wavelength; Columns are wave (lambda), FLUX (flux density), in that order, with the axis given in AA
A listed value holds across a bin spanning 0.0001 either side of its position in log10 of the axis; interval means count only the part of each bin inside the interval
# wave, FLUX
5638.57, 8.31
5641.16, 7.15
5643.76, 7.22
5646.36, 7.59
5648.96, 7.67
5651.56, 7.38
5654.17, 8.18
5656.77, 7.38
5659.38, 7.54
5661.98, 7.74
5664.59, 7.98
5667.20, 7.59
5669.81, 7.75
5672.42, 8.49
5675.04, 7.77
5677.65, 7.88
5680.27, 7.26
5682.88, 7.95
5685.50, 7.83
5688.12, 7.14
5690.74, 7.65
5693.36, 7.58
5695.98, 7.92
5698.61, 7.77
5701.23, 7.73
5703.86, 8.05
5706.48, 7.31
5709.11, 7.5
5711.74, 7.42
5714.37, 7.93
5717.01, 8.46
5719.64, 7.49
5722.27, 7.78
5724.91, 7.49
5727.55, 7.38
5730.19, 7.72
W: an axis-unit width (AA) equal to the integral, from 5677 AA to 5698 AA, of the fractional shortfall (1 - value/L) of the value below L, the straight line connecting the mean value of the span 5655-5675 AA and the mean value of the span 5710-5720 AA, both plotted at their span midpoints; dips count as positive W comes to 0.4 AA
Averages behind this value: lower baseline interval 7.79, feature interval 7.65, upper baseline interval 7.84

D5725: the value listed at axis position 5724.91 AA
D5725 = 7.49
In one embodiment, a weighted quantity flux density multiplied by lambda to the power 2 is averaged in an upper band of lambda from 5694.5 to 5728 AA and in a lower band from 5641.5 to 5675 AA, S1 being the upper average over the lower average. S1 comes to 1.02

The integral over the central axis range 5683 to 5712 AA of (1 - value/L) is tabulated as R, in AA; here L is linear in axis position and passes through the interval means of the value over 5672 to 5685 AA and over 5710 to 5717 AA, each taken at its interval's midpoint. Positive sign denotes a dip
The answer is 0.61 AA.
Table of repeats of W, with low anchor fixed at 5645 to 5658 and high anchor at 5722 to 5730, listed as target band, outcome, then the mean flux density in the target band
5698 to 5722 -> -0.58 AA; 7.74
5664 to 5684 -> -0.58 AA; 7.83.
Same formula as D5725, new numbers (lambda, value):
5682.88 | 7.95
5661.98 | 7.74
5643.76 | 7.22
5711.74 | 7.42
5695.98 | 7.92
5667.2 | 7.59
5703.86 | 8.05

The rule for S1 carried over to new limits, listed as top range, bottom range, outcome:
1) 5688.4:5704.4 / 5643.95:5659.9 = 1.03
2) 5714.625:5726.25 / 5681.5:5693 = 1.03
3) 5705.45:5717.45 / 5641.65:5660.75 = 1.04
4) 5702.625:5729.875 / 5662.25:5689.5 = 1.00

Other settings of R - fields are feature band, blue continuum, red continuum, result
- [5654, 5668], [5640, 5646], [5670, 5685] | -0.3 AA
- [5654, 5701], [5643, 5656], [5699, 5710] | -0.6 AA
